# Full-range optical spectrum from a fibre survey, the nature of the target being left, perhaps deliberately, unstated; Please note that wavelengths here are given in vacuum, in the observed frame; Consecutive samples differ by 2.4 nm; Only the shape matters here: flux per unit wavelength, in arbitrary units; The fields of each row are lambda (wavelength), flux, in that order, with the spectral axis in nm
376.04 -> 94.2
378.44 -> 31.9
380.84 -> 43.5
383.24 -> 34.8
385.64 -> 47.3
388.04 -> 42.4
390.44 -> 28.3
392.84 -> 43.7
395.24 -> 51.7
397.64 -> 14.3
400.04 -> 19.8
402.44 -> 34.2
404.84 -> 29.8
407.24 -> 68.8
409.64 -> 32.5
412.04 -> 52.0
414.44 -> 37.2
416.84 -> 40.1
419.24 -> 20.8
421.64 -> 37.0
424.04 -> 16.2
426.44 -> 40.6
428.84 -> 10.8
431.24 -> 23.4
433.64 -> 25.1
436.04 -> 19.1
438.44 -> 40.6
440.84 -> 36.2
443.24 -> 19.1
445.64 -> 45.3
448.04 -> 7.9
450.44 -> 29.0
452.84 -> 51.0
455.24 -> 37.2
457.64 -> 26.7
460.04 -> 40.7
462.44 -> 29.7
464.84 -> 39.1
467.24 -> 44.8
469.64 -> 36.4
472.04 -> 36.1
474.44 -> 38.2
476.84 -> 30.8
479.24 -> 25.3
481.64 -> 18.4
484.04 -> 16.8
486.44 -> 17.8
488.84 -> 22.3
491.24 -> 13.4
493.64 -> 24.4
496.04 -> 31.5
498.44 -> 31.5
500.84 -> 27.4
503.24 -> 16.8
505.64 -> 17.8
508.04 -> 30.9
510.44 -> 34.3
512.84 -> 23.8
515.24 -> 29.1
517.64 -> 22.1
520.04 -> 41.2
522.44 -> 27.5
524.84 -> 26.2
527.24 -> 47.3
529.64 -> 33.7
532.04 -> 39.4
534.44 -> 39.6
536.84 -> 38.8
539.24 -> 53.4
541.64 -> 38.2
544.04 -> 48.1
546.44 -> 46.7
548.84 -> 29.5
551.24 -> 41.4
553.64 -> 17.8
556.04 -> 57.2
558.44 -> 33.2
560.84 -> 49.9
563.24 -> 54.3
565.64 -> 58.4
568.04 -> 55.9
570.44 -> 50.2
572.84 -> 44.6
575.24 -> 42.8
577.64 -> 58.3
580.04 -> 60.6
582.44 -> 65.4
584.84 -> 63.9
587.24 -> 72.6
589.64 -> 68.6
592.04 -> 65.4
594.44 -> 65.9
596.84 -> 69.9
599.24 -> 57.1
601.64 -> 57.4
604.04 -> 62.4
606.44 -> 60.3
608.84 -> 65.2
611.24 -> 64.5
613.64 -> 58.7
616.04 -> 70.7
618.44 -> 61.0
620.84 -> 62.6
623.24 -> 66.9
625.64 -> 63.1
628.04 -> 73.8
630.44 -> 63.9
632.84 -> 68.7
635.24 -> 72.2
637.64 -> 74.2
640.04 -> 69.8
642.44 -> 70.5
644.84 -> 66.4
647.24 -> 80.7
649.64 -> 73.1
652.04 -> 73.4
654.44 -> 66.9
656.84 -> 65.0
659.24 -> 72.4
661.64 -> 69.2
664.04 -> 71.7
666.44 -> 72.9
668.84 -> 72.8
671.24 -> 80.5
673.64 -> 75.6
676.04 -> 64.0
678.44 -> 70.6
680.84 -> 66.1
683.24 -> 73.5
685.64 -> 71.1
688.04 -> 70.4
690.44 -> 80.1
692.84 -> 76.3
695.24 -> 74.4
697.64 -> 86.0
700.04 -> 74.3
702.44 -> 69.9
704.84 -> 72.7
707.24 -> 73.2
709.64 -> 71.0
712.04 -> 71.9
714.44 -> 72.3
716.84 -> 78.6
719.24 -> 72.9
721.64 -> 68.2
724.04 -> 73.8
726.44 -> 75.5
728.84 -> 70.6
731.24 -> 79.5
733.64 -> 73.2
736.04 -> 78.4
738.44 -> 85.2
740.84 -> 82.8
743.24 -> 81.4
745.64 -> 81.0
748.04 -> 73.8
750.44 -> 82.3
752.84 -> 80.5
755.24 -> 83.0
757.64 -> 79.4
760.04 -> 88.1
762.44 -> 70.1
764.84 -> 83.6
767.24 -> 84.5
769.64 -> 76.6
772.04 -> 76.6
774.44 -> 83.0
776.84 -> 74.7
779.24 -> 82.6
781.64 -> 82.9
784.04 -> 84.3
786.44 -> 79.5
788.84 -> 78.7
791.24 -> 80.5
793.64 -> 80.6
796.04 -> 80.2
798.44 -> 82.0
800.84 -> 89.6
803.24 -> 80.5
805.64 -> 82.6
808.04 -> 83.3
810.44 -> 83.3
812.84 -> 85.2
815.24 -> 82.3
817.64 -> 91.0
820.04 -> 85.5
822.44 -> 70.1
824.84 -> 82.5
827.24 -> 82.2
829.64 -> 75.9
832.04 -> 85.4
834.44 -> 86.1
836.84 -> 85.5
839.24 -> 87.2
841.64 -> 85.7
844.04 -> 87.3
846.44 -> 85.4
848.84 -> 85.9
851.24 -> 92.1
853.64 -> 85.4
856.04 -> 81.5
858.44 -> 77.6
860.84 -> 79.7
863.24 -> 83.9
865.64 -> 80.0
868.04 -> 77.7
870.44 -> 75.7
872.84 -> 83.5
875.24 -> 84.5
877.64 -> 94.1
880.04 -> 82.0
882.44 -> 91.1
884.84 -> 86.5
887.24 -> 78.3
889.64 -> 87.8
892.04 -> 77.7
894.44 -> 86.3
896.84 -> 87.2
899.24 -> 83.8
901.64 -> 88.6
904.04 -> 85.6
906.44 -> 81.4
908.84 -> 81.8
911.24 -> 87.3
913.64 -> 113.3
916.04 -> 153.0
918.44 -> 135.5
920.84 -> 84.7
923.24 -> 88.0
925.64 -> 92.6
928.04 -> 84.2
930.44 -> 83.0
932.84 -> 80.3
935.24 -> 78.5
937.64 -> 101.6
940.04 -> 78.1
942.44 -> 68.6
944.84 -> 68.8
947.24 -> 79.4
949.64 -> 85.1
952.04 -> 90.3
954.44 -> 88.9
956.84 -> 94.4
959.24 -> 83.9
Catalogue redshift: 0.394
